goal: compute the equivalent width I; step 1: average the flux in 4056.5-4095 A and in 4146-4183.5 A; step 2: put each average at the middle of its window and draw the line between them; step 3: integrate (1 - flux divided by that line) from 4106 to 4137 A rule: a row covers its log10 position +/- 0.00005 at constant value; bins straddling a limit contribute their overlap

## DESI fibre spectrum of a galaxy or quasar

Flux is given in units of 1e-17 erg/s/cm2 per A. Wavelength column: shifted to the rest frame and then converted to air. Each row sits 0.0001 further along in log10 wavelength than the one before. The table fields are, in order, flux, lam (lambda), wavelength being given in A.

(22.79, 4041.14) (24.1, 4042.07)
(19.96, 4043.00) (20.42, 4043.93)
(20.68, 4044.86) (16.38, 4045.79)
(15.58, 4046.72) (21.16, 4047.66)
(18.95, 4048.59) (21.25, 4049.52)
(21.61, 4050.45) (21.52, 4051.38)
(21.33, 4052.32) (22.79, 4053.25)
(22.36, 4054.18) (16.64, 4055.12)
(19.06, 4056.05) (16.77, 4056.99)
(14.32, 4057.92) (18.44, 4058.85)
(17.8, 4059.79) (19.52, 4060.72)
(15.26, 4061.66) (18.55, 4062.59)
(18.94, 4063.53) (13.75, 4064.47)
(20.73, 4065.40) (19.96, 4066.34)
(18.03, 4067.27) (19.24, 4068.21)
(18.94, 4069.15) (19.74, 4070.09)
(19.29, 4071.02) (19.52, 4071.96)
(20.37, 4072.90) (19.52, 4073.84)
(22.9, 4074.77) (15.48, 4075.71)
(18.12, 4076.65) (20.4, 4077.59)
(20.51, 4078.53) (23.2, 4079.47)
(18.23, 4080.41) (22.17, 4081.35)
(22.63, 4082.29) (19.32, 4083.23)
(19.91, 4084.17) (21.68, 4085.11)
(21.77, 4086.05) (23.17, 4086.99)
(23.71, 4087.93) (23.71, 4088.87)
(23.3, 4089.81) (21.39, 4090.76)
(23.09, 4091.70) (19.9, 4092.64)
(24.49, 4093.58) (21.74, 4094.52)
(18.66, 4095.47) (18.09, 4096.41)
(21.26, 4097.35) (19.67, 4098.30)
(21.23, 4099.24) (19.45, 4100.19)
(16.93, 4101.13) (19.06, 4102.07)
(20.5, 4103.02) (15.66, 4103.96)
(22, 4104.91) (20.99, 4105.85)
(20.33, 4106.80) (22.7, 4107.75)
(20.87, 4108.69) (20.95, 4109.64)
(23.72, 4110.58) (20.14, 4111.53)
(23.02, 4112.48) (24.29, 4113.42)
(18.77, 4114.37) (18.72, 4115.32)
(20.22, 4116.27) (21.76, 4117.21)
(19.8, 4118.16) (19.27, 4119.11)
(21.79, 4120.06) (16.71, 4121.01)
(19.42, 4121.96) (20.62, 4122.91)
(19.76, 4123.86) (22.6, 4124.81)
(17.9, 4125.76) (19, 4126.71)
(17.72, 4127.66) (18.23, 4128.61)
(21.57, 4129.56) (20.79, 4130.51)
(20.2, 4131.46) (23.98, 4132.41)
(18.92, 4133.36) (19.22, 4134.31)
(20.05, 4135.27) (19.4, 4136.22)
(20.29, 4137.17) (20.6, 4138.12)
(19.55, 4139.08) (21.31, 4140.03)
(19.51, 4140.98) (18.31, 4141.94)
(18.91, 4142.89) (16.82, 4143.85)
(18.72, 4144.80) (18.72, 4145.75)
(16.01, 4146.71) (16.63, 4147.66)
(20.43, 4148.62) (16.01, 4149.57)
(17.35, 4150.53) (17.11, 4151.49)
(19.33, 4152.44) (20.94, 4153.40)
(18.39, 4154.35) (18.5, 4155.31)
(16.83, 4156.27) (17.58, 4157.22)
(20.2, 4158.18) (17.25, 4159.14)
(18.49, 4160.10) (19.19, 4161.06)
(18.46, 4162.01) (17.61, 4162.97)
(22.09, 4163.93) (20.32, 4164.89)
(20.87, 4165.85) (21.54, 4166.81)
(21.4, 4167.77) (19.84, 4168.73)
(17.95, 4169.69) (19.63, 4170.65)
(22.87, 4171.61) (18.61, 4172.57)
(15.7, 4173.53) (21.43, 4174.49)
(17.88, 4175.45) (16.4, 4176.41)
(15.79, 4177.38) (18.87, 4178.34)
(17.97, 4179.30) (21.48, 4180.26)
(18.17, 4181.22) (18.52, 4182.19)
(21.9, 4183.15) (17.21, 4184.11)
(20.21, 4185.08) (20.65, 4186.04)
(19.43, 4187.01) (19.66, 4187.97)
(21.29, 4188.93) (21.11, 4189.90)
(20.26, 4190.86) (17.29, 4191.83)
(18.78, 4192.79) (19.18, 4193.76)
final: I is -1.6 A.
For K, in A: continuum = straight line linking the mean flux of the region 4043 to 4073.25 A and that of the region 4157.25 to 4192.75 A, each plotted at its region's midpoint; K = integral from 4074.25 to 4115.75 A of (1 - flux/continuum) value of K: -3.7 A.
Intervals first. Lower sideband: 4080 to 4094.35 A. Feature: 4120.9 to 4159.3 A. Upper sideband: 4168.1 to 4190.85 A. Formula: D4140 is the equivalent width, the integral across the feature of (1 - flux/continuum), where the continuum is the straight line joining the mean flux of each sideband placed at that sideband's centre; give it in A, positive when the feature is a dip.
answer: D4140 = 2.5 A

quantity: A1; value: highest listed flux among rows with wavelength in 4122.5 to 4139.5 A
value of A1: 23.98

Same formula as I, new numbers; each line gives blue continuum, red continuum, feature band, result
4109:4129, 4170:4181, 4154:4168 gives -0.1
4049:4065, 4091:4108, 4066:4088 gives -0.8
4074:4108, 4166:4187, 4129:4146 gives 0.1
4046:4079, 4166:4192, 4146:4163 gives 1.0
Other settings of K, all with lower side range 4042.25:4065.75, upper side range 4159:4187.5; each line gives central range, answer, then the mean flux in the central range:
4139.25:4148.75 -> 0.4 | 18.5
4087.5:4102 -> -1.5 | 21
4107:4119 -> -1.3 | 21.2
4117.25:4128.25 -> -0.2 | 19.6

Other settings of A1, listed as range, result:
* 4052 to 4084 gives 23.2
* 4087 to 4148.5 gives 24.49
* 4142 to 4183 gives 22.87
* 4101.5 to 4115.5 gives 24.29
